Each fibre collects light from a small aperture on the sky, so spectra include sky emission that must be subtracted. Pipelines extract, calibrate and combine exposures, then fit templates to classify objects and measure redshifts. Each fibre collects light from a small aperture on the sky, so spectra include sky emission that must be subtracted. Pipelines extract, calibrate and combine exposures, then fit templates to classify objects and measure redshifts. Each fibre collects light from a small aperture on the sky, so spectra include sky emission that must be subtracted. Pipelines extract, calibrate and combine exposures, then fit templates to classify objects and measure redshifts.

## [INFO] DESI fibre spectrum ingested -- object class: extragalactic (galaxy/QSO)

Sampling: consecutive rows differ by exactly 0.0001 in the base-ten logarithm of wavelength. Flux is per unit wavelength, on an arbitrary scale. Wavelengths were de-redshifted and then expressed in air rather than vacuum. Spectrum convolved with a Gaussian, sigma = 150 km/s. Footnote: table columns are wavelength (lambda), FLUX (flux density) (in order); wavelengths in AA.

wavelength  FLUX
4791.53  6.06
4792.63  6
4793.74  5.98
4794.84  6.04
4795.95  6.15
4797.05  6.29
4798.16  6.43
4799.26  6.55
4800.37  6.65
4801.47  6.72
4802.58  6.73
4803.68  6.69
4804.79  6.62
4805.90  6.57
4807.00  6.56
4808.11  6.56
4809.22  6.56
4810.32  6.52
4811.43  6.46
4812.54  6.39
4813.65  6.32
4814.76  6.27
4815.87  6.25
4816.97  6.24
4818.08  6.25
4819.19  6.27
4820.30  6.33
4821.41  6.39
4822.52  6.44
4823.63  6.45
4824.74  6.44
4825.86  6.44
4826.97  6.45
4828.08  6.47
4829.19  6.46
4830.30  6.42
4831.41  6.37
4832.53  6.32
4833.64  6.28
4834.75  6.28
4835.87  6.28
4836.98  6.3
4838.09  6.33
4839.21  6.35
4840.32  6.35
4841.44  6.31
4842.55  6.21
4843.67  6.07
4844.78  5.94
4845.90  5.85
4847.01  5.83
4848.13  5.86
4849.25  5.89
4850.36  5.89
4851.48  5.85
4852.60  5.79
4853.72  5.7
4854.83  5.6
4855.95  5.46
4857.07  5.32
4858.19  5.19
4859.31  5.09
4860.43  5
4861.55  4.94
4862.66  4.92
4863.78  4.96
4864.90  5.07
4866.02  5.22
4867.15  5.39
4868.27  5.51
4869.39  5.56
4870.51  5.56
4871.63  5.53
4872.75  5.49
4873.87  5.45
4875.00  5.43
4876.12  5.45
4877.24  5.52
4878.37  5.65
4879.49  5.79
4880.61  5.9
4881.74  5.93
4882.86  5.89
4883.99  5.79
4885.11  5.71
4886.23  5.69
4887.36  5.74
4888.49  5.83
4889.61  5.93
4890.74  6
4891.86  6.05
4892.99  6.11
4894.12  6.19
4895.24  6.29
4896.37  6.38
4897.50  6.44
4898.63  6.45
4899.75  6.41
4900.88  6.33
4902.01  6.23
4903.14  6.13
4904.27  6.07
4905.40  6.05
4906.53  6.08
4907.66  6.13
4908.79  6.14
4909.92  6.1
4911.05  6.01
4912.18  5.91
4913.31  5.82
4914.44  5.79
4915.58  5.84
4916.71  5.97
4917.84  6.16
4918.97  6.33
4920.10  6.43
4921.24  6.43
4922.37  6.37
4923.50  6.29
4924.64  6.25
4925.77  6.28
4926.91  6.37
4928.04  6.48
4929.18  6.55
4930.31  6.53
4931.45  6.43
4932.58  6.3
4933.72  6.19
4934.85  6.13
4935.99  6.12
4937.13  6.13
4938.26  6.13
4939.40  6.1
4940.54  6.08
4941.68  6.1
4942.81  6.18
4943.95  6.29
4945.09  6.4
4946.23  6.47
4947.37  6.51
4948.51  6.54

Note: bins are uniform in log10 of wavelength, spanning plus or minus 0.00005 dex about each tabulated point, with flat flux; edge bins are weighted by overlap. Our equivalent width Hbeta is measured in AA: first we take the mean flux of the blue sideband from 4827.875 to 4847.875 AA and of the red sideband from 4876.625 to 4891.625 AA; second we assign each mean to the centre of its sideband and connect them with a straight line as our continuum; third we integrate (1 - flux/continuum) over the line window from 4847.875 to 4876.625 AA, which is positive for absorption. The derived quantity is 2.8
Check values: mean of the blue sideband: 6.24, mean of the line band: 5.42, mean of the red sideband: 5.8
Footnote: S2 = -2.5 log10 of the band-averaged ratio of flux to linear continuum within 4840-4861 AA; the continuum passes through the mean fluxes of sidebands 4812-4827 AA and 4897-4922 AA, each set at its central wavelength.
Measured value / 0.10 mag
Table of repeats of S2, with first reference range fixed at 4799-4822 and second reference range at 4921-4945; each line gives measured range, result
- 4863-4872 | 0.19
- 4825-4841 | 0.01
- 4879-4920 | 0.05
